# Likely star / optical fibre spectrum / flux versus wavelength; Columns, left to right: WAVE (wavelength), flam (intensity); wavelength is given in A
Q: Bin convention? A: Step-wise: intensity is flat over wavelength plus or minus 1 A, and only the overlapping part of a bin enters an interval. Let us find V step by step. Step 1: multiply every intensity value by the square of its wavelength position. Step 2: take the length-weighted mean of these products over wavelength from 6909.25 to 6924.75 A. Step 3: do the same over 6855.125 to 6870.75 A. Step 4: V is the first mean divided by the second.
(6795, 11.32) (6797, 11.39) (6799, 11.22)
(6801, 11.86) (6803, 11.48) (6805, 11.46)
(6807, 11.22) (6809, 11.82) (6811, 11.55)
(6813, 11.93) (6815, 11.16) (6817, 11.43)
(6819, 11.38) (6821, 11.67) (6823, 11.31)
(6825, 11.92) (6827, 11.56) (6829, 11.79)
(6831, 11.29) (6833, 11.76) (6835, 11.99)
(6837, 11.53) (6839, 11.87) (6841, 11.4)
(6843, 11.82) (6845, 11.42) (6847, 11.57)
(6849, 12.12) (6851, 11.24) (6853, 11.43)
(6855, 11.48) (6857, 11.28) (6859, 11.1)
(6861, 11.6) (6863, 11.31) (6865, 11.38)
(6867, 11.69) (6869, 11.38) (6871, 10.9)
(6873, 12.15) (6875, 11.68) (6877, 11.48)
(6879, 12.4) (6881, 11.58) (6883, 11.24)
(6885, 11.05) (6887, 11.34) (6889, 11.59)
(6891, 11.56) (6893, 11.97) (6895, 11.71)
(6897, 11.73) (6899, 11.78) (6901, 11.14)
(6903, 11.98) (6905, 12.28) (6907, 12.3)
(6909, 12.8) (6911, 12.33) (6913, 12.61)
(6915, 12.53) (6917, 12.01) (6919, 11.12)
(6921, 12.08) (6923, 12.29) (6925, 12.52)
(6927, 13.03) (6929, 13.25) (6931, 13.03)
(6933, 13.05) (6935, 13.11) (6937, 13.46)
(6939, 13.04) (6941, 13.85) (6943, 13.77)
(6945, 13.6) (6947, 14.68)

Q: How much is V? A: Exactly 1.09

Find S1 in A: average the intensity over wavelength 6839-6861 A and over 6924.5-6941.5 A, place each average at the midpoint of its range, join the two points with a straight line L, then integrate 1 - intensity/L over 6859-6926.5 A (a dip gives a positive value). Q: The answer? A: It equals 3.0 A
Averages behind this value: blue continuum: 11.5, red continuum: 13.1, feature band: 11.8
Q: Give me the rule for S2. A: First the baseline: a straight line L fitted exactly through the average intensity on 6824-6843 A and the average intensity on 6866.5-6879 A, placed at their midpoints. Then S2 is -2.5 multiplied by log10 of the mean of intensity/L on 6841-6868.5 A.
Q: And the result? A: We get 0.01 mag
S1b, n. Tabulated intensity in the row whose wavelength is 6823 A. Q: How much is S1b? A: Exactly 11.31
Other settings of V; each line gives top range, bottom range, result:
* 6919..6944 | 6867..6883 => 1.13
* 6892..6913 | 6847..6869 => 1.06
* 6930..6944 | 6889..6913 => 1.12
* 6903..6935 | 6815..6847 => 1.10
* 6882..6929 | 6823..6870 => 1.06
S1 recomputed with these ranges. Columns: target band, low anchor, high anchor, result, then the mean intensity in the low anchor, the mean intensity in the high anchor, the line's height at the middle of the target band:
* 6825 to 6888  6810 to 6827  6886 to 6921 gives 0.90 A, 11.5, 11.9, 11.7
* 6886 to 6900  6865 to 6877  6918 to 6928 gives 0.18 A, 11.5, 12.2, 11.8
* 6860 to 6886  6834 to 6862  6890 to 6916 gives 0.57 A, 11.6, 12.1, 11.8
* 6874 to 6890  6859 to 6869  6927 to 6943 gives 0.48 A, 11.4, 13.3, 11.9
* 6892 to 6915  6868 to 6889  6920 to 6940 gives 0.21 A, 11.5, 12.9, 12.2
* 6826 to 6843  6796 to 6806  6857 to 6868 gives -0.33 A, 11.5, 11.4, 11.4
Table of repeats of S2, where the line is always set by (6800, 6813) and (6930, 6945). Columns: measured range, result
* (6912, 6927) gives 0.08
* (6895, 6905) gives 0.10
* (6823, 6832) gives 0.02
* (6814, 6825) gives 0.03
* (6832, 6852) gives 0.04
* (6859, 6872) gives 0.09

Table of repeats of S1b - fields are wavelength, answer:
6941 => 13.85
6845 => 11.42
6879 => 12.4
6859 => 11.1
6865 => 11.38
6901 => 11.14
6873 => 12.15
